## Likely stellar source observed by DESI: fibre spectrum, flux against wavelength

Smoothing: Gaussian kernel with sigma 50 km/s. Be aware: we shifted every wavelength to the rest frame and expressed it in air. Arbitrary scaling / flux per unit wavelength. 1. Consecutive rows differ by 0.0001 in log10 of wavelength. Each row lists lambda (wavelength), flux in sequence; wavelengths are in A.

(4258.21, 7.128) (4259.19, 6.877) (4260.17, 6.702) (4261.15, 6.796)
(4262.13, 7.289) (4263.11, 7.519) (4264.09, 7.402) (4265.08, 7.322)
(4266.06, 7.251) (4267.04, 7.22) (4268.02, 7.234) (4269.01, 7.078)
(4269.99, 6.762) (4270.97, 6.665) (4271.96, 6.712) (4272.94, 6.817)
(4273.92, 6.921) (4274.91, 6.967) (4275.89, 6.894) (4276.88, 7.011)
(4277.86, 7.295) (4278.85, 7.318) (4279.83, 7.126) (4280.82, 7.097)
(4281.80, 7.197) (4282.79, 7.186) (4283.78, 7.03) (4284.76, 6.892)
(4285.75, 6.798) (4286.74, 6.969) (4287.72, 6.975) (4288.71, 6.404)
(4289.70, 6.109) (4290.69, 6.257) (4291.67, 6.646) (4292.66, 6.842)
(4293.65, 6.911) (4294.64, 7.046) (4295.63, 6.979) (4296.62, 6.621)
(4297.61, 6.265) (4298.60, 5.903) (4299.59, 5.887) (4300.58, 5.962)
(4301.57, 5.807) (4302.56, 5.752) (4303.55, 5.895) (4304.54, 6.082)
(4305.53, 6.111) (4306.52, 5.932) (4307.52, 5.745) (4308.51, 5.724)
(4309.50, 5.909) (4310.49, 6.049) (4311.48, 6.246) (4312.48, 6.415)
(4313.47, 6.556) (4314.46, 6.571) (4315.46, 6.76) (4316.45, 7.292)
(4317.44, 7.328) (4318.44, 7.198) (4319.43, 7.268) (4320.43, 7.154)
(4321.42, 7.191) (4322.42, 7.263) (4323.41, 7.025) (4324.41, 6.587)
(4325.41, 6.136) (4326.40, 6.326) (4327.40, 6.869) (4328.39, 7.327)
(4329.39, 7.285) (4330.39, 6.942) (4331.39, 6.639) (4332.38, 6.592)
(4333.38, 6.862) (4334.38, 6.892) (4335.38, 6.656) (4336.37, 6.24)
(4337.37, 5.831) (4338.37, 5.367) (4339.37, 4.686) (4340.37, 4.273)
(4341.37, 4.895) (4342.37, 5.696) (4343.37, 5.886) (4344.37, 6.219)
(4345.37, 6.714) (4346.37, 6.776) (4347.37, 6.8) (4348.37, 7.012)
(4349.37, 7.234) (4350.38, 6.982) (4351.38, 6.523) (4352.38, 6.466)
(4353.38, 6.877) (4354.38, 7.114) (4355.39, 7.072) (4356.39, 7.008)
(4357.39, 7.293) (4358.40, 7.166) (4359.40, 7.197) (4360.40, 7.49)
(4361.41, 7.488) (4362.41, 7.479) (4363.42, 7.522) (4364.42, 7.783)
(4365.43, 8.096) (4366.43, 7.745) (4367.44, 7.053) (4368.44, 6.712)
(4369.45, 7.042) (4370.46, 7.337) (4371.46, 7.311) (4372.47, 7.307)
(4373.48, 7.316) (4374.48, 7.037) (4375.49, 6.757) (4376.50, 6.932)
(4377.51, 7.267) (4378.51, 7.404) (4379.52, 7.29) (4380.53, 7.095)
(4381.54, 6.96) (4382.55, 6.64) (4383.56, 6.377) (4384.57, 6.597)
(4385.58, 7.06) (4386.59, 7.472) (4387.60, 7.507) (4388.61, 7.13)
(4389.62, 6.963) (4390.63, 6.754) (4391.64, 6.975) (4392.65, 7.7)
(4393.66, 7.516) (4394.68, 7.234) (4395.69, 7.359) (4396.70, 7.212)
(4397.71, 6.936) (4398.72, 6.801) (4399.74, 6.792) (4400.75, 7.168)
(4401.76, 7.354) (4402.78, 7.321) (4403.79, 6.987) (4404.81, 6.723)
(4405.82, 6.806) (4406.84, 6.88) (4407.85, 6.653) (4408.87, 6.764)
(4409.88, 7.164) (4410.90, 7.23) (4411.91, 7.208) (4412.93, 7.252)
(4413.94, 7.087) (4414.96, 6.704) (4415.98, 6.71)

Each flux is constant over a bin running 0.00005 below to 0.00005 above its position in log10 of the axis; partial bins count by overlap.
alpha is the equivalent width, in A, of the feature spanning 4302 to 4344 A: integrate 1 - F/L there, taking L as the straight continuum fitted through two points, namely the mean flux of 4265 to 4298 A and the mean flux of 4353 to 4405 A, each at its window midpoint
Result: 3.9 A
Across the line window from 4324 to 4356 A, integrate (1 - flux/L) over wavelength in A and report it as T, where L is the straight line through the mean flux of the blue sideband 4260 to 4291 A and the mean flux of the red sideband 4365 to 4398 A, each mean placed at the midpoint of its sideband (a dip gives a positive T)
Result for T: 3.0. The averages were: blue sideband 6.98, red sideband 7.15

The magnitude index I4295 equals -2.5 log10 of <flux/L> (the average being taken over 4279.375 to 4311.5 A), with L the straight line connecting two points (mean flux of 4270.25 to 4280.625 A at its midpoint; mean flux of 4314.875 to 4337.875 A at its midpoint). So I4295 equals 0.08 mag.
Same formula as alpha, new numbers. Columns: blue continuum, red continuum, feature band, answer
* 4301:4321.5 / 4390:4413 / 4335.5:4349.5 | 1.44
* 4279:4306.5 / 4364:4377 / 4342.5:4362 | 0.55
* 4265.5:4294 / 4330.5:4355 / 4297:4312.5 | 1.64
